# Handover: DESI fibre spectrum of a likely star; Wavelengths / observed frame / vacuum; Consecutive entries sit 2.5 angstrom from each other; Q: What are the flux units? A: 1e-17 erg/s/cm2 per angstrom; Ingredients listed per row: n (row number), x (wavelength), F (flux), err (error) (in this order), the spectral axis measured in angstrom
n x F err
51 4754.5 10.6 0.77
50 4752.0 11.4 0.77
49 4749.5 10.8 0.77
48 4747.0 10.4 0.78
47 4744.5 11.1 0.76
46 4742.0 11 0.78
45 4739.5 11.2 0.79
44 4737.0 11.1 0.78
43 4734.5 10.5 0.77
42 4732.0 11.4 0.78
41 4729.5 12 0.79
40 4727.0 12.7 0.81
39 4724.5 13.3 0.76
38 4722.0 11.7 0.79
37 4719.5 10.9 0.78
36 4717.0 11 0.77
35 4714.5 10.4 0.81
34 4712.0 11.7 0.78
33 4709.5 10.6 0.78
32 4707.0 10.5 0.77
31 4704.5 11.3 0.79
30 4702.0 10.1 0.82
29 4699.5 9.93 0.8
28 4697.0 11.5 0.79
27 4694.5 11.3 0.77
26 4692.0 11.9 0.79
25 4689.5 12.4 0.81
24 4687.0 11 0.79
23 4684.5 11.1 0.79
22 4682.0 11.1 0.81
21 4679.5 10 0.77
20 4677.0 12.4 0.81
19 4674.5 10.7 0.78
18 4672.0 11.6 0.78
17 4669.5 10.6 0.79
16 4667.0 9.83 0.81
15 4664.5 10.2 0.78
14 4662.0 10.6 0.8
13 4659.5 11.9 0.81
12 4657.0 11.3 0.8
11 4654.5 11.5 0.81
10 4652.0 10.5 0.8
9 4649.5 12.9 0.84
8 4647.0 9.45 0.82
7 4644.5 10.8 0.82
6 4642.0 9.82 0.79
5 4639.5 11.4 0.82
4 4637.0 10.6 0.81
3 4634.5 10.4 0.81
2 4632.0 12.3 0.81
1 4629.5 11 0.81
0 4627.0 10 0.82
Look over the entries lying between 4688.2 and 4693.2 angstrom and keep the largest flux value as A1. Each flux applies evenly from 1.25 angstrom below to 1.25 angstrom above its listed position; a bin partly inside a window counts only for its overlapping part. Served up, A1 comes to 12.4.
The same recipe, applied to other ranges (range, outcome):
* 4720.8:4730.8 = 13.3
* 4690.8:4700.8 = 11.9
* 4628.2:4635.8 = 12.3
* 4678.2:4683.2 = 11.1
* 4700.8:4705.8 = 11.3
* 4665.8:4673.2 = 11.6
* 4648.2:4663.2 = 12.9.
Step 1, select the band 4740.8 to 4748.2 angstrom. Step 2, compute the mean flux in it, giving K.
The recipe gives 10.8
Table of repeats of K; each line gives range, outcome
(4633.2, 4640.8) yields 10.8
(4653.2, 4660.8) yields 11.6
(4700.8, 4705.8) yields 10.7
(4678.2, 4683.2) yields 10.6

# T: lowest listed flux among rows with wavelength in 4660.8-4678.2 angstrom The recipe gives 9.83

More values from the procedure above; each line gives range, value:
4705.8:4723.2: 10.4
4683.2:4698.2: 11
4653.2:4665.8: 10.2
